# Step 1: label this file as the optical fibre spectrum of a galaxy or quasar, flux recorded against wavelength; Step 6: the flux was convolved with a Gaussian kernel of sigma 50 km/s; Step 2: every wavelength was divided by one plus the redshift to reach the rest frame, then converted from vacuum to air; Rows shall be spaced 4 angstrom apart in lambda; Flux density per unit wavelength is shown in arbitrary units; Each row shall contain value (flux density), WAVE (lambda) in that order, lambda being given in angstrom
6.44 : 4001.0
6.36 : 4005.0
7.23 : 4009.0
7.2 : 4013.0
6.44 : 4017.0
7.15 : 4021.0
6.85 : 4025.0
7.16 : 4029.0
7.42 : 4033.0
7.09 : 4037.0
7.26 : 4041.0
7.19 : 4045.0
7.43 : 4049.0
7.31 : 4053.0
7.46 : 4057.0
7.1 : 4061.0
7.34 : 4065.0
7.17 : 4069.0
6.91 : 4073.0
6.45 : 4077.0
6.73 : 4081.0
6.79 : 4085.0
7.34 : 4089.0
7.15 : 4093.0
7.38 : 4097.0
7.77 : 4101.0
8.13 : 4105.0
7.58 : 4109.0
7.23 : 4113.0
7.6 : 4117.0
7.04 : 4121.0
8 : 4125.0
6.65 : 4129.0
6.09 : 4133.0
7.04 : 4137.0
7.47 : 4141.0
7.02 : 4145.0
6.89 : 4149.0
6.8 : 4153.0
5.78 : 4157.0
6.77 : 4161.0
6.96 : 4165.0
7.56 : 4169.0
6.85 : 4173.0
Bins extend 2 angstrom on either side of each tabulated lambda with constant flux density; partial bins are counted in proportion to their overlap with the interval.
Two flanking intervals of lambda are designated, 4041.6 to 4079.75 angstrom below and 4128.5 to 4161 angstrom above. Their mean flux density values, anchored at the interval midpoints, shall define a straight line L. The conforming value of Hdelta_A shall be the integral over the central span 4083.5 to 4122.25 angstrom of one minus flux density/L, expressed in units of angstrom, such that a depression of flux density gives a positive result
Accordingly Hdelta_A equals -2.7 angstrom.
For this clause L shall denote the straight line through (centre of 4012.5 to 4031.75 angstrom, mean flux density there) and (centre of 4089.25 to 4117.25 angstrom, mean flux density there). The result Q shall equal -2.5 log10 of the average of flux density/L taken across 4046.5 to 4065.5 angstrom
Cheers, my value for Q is -0.02 mag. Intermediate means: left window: 6.96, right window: 7.53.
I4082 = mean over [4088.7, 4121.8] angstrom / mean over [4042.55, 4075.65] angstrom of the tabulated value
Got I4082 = 1.0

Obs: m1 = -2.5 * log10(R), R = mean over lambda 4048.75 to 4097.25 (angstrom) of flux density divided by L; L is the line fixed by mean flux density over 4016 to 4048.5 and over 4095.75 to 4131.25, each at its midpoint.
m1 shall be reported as 0.03 mag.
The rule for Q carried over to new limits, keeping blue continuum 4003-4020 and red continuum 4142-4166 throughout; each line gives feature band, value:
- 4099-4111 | -0.16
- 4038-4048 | -0.07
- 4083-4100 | -0.07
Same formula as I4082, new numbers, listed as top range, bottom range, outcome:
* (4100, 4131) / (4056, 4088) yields 1.07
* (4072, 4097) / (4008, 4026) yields 1.00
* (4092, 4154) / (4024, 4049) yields 1.01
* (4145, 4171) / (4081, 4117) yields 0.92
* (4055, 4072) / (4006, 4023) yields 1.04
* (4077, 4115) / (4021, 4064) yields 1.01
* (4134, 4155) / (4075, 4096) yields 1.01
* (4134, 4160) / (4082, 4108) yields 0.92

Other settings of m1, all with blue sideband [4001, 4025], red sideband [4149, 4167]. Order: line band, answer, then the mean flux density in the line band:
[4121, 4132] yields -0.08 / 7.16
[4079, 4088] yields -0.02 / 6.82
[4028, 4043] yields -0.07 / 7.24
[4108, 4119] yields -0.12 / 7.46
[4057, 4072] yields -0.07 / 7.22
